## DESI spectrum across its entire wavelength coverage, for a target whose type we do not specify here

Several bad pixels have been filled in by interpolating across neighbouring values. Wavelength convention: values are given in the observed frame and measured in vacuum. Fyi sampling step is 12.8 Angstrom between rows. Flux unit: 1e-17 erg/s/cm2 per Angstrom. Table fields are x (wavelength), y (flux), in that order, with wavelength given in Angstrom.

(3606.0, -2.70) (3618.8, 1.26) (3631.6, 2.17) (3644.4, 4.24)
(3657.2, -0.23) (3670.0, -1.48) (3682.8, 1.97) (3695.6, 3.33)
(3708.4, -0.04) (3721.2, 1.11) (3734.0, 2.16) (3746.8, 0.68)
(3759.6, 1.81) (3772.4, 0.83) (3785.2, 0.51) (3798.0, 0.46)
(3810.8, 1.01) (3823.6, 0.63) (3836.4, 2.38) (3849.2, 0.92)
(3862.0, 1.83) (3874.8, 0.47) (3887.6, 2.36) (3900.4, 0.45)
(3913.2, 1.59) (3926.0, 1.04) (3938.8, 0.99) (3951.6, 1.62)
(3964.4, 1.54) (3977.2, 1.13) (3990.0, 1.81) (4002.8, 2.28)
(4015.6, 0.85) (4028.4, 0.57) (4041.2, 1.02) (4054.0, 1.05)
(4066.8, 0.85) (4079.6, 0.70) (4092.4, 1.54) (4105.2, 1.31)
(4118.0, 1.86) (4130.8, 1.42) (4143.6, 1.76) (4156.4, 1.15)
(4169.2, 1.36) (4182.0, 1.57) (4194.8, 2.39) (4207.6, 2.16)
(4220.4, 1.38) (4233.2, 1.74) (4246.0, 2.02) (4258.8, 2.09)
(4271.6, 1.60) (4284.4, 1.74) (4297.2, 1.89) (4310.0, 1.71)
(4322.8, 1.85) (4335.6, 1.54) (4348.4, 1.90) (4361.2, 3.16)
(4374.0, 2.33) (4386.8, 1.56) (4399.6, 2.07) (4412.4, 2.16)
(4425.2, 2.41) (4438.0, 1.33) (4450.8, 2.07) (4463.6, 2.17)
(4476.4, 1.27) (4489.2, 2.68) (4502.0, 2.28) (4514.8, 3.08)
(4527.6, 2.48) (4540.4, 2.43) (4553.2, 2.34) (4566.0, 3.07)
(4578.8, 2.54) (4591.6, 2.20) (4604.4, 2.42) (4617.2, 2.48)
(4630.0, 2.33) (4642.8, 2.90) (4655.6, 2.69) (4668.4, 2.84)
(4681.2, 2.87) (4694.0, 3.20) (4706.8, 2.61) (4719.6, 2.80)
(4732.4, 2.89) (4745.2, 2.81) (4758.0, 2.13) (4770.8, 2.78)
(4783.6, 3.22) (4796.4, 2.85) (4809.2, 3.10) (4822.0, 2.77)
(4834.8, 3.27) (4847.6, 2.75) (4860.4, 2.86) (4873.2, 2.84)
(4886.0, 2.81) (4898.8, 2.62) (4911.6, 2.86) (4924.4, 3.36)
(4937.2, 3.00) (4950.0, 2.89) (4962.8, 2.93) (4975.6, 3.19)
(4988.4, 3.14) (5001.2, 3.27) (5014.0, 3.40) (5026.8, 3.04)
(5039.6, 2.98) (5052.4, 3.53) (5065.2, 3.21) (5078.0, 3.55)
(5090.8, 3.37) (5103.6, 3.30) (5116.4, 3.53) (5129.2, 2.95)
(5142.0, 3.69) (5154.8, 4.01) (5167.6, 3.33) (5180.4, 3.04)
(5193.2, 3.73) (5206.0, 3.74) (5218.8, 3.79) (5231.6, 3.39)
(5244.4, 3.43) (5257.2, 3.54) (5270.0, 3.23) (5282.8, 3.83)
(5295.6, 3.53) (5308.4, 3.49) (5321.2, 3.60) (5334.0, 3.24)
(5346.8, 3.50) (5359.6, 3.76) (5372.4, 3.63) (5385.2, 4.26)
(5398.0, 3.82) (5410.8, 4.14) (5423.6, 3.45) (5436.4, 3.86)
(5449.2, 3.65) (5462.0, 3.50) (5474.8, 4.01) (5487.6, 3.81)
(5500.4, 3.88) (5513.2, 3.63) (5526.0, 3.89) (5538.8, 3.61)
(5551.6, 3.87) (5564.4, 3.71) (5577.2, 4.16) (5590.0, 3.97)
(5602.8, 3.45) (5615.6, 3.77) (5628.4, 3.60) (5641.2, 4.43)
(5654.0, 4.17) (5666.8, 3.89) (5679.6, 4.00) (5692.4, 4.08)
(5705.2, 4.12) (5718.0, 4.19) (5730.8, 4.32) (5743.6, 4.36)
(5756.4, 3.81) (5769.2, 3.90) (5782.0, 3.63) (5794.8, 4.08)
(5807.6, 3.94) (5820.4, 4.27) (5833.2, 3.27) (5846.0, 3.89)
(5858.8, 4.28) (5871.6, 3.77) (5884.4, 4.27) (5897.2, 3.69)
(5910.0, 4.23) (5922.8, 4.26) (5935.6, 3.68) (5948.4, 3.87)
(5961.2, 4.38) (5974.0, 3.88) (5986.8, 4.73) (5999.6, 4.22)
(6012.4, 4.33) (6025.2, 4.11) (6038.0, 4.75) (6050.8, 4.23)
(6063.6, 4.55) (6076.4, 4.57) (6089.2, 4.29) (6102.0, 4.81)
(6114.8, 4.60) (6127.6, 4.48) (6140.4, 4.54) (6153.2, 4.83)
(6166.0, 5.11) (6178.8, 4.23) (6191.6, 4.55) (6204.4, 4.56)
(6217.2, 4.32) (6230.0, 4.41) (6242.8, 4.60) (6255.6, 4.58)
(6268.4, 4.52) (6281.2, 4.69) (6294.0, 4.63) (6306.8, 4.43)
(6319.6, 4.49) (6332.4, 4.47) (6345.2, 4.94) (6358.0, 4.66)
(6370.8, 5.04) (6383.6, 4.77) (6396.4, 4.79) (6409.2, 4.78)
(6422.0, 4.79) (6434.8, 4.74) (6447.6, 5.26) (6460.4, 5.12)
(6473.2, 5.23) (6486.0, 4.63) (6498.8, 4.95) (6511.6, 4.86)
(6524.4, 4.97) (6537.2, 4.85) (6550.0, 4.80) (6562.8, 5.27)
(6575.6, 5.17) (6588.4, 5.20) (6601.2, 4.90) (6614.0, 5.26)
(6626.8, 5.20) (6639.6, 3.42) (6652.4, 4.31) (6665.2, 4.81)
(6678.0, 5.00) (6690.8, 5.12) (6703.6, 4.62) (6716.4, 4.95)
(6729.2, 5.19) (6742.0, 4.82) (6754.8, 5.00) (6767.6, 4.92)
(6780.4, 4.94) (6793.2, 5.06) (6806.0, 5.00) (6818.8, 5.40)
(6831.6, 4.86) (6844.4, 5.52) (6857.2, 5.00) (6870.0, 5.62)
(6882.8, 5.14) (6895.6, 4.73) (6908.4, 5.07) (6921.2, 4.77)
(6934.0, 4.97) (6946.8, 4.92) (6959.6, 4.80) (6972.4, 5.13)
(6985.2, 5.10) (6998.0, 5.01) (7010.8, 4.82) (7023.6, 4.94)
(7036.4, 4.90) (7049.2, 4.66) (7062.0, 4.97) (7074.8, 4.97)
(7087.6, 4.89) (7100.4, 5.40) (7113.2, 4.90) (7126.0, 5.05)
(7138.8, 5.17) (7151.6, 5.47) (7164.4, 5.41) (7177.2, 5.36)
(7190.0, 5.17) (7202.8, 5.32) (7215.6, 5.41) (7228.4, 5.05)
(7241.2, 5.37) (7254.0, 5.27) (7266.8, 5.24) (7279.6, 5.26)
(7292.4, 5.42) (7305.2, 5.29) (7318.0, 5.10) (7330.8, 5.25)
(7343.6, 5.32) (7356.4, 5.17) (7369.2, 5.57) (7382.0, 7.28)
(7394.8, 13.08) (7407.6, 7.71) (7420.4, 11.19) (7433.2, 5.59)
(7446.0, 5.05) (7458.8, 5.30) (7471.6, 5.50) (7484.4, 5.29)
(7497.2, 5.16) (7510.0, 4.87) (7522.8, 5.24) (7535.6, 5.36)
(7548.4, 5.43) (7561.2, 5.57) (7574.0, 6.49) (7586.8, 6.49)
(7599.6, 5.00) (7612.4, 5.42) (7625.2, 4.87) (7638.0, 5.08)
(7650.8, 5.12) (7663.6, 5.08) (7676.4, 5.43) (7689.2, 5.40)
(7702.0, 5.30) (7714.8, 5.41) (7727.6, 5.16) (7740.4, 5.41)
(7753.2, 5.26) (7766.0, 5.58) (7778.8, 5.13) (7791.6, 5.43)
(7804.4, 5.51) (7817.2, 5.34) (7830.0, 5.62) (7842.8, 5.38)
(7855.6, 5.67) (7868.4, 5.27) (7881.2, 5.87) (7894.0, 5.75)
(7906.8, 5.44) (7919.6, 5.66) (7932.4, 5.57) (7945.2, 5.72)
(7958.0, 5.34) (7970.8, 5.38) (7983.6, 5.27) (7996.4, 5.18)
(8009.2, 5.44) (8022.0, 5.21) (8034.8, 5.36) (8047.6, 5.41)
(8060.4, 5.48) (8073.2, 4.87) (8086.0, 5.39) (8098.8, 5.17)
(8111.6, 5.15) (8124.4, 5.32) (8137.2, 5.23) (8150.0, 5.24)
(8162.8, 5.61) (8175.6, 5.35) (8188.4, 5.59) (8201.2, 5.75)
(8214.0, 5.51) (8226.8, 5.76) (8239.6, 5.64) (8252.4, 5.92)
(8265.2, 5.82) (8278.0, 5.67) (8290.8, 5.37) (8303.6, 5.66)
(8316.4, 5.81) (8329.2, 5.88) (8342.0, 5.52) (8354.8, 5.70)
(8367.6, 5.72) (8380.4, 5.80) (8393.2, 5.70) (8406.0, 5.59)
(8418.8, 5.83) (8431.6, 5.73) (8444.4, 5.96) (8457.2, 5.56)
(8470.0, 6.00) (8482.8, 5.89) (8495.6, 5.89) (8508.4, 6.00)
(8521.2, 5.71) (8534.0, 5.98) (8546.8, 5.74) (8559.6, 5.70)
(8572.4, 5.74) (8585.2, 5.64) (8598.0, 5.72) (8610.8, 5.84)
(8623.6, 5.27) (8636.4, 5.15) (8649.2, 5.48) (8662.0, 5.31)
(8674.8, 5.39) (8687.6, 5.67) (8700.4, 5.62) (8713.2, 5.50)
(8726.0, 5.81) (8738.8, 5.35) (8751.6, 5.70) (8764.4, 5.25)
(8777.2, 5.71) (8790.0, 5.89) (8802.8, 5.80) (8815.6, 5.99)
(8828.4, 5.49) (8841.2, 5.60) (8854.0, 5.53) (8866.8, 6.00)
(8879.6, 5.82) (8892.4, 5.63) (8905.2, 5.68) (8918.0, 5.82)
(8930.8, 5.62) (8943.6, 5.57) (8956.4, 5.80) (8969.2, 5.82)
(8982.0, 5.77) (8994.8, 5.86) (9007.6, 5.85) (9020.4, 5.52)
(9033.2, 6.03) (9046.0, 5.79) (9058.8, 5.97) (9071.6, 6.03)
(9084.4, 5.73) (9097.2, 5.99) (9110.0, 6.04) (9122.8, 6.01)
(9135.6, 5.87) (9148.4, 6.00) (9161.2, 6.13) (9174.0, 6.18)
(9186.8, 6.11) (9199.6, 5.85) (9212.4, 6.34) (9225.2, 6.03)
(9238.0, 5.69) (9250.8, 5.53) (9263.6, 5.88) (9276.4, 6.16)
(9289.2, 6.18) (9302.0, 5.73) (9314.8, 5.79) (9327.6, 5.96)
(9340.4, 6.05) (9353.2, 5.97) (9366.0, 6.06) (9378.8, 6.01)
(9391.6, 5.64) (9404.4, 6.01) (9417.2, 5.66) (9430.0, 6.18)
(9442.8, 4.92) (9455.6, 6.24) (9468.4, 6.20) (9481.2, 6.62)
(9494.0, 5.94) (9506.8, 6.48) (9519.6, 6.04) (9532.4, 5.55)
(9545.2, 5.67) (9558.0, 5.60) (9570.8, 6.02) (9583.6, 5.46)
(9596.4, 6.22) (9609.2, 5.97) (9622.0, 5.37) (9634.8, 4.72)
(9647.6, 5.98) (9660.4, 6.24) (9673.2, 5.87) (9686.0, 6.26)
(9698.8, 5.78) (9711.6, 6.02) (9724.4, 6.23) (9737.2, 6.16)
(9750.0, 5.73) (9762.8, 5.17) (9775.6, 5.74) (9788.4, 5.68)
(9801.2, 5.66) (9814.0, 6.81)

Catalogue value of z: 0.13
